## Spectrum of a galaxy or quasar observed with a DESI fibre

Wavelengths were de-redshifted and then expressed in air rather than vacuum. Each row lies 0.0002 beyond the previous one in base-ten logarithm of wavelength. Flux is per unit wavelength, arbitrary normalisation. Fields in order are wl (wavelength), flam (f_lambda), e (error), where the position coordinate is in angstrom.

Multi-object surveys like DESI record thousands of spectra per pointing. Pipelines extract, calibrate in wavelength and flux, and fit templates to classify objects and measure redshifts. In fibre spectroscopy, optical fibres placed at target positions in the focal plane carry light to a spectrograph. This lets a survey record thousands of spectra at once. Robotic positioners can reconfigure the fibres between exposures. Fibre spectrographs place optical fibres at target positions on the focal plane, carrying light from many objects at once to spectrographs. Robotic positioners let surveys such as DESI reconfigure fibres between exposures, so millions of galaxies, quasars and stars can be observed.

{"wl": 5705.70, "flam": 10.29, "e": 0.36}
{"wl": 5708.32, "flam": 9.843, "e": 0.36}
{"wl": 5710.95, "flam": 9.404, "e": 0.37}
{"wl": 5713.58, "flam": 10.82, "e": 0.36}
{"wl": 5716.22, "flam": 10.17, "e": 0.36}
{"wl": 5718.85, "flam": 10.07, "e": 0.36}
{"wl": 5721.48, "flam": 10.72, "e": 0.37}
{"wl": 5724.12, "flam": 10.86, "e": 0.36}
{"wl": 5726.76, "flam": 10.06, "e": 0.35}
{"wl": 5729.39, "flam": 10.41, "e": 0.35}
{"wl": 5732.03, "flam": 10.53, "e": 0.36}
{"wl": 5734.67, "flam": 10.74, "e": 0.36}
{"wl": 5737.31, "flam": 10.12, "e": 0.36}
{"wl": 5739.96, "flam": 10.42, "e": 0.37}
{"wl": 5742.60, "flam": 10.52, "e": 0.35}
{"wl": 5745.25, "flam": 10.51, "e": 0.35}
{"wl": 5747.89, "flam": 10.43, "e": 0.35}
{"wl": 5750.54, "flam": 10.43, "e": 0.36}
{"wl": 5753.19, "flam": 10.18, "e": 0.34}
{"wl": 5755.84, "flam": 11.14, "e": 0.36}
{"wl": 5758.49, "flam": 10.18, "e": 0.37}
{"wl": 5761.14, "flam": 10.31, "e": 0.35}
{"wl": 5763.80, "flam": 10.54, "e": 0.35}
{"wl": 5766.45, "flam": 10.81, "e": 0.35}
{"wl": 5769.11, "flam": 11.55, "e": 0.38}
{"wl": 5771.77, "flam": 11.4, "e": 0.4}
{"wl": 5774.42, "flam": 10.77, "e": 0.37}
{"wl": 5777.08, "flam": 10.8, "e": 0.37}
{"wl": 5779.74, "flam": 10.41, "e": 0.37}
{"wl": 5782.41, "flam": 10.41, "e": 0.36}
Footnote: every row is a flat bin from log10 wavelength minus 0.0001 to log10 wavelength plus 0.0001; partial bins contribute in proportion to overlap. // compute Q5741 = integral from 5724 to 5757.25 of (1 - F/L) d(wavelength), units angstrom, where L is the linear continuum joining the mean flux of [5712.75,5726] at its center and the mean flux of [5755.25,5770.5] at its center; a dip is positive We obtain 0.43 angstrom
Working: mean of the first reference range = 10.5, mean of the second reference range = 10.7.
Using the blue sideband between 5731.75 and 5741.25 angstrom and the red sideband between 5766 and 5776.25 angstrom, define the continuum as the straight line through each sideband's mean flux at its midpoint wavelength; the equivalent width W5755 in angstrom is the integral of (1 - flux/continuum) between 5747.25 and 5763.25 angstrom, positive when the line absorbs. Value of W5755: 0.5 angstrom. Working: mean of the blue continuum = 10.4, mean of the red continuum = 11.1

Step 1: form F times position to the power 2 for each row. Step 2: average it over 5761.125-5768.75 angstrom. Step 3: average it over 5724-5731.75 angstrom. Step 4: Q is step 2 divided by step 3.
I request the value 1.0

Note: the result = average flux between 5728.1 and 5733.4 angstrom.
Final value 10.5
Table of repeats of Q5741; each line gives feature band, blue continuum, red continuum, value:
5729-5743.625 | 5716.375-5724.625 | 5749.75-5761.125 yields 0.01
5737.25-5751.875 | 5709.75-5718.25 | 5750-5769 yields 0.00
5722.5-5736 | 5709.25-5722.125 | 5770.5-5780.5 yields -0.22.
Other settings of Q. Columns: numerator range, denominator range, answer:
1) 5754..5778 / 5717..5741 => 1.05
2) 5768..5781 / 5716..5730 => 1.08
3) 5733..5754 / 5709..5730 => 1.02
